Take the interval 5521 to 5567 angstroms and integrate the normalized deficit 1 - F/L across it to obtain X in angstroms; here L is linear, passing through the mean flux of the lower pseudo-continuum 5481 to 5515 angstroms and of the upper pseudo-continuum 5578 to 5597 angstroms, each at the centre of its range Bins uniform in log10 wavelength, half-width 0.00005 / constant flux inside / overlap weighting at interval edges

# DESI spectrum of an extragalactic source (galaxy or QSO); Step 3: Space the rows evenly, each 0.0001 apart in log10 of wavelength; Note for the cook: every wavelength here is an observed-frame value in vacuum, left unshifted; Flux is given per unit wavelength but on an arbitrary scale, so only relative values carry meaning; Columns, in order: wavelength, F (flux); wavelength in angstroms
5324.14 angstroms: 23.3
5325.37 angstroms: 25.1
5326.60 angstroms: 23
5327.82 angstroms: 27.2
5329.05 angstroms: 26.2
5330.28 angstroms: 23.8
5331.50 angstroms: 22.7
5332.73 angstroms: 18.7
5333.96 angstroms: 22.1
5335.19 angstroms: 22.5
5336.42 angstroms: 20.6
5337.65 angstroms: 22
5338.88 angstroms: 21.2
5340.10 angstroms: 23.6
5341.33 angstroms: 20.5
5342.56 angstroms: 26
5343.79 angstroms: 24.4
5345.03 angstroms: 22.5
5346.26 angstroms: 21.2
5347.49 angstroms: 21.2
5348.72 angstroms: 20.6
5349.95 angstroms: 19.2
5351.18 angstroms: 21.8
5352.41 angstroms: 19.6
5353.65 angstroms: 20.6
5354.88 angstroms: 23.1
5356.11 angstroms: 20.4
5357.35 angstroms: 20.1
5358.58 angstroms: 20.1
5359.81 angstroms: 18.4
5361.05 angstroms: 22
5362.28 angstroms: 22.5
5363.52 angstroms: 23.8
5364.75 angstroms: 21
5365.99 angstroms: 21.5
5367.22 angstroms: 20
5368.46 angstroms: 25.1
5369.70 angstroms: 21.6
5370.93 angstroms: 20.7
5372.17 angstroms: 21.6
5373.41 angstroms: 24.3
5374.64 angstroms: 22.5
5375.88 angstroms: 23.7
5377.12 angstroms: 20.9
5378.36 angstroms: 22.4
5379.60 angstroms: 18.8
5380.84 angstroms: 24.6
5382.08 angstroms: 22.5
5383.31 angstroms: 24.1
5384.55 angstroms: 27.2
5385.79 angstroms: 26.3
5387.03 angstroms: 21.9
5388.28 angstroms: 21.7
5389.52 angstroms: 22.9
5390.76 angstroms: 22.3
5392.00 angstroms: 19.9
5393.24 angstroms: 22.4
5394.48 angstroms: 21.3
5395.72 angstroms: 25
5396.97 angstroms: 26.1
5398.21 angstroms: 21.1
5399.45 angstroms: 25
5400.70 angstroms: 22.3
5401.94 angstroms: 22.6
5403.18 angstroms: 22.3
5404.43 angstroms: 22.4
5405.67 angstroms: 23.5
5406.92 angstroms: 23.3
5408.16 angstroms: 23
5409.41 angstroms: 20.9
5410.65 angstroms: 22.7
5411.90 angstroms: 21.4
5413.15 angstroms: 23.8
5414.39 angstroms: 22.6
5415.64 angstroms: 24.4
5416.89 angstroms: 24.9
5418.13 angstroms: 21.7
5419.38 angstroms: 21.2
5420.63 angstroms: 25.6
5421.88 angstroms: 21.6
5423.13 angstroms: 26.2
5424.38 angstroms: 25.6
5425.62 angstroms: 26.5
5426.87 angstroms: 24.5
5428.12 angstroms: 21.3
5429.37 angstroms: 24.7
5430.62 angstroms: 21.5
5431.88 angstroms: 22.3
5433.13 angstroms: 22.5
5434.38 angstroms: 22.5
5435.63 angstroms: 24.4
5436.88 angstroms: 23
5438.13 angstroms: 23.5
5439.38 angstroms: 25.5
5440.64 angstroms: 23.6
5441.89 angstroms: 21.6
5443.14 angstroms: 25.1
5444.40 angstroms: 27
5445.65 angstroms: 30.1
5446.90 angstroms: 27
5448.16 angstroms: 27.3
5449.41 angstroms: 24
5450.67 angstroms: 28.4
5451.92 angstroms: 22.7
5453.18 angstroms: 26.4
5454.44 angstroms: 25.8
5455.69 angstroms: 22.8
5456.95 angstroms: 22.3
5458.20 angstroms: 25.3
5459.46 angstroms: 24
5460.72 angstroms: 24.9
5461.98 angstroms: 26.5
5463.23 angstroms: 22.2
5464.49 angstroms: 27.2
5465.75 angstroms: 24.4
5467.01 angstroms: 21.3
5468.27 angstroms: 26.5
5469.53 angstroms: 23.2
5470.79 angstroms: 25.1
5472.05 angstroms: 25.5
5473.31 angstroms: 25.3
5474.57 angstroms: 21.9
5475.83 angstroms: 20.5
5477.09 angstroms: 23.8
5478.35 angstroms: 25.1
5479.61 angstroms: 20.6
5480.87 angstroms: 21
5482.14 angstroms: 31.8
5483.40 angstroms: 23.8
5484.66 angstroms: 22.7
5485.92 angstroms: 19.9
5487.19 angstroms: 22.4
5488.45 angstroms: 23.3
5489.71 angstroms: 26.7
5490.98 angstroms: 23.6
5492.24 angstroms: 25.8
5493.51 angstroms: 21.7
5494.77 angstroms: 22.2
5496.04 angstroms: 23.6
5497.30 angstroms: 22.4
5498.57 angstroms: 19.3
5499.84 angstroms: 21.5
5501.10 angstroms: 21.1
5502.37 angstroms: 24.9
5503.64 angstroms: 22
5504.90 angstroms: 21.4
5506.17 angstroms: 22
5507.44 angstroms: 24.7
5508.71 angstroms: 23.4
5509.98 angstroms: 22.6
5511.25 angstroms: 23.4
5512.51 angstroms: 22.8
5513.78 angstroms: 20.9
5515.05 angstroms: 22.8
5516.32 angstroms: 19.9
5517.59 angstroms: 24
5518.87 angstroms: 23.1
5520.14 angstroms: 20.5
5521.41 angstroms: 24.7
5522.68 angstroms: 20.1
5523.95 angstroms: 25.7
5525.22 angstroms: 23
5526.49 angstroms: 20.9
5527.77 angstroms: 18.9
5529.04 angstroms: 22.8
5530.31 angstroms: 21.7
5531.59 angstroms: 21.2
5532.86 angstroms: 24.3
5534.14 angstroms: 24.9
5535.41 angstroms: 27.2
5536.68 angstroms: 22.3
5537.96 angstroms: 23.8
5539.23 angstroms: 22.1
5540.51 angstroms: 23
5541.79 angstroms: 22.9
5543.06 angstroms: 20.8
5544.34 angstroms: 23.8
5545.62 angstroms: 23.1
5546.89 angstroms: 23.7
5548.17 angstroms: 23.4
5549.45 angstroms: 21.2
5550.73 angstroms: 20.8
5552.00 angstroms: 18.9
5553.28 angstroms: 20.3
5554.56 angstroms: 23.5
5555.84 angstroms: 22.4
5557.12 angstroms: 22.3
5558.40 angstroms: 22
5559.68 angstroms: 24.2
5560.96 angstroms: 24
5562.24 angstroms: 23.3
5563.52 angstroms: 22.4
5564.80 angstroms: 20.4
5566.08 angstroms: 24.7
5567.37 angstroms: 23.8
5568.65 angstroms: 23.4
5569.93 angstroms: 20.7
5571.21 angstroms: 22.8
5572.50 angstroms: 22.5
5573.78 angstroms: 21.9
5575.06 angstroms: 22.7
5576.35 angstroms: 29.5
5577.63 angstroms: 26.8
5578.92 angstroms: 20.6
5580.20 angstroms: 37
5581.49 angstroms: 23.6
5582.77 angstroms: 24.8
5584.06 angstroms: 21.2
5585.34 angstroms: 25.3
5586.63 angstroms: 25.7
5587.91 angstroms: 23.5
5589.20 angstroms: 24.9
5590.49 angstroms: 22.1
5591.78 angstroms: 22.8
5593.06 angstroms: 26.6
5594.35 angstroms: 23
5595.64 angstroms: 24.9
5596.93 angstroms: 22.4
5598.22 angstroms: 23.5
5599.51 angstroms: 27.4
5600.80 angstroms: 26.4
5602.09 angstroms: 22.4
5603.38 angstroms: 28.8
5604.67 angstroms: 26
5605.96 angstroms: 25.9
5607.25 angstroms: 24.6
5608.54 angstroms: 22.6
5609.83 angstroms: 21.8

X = 2.4 angstroms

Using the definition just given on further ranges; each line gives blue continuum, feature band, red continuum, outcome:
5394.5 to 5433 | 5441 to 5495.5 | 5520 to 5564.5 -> -3.3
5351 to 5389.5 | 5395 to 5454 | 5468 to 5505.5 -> -3.3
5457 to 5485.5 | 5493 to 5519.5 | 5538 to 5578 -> 1.4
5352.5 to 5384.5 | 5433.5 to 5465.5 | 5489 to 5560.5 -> -3.8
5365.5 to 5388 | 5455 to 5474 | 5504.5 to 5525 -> -1.5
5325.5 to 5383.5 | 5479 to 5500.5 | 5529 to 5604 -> 0.0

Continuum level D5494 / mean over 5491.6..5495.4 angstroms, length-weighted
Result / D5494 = 23.3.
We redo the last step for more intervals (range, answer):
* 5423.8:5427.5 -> 25.6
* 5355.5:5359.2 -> 20.2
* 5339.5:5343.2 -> 23.4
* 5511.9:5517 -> 21.6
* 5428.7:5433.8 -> 22.7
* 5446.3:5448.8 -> 27.1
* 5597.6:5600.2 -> 25.5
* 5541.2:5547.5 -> 22.9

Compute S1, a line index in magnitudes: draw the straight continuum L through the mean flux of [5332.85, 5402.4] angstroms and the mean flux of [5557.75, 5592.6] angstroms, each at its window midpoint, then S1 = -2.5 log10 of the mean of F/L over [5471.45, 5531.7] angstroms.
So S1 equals 0.03 mag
